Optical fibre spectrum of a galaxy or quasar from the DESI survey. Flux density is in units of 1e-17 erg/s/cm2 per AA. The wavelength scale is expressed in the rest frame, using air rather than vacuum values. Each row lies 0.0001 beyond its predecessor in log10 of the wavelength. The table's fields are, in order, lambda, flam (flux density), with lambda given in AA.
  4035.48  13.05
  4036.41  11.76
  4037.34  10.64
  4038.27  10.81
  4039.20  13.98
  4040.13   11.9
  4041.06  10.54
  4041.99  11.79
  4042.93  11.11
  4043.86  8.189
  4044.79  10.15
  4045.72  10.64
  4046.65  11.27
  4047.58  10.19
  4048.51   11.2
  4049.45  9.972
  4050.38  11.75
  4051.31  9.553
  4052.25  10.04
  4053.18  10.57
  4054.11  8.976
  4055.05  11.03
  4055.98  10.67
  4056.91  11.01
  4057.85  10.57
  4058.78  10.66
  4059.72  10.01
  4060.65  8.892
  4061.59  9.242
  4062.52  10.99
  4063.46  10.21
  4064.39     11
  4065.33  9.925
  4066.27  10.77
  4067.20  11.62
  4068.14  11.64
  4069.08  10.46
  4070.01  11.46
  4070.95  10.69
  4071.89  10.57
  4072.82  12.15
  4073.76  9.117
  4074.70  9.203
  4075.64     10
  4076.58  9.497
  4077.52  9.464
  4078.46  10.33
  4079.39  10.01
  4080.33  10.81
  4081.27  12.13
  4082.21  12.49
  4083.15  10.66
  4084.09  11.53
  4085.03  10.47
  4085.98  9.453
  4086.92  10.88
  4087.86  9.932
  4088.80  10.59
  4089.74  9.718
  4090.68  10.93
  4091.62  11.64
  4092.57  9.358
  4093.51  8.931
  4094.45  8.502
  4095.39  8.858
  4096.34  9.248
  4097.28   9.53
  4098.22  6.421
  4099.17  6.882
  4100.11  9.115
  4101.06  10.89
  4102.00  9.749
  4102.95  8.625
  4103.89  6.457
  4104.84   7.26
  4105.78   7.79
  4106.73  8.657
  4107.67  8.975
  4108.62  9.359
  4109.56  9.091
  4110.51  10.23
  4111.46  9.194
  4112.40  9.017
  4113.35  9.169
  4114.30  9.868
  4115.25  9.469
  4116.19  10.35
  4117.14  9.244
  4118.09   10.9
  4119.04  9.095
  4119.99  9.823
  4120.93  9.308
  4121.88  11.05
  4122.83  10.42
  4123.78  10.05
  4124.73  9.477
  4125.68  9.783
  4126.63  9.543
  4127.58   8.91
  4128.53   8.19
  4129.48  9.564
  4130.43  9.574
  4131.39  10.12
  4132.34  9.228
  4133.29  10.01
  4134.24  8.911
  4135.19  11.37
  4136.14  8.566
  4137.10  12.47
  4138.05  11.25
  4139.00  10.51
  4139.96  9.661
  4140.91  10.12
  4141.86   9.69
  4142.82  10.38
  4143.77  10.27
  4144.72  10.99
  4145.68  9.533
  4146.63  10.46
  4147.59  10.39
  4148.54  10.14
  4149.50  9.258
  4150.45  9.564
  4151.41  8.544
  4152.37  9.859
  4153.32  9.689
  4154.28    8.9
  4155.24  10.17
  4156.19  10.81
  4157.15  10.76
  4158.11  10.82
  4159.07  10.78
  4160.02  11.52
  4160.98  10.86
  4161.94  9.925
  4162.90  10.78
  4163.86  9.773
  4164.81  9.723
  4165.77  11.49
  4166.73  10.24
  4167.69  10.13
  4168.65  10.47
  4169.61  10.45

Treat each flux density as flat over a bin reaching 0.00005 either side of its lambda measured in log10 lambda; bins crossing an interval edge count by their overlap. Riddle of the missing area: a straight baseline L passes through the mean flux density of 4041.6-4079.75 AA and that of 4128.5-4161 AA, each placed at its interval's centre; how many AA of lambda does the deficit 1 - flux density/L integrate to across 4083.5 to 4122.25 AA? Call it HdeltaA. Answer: 3.2 AA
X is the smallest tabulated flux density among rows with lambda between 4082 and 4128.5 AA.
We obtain 6.421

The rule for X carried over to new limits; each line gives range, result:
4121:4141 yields 8.19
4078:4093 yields 9.358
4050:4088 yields 8.892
